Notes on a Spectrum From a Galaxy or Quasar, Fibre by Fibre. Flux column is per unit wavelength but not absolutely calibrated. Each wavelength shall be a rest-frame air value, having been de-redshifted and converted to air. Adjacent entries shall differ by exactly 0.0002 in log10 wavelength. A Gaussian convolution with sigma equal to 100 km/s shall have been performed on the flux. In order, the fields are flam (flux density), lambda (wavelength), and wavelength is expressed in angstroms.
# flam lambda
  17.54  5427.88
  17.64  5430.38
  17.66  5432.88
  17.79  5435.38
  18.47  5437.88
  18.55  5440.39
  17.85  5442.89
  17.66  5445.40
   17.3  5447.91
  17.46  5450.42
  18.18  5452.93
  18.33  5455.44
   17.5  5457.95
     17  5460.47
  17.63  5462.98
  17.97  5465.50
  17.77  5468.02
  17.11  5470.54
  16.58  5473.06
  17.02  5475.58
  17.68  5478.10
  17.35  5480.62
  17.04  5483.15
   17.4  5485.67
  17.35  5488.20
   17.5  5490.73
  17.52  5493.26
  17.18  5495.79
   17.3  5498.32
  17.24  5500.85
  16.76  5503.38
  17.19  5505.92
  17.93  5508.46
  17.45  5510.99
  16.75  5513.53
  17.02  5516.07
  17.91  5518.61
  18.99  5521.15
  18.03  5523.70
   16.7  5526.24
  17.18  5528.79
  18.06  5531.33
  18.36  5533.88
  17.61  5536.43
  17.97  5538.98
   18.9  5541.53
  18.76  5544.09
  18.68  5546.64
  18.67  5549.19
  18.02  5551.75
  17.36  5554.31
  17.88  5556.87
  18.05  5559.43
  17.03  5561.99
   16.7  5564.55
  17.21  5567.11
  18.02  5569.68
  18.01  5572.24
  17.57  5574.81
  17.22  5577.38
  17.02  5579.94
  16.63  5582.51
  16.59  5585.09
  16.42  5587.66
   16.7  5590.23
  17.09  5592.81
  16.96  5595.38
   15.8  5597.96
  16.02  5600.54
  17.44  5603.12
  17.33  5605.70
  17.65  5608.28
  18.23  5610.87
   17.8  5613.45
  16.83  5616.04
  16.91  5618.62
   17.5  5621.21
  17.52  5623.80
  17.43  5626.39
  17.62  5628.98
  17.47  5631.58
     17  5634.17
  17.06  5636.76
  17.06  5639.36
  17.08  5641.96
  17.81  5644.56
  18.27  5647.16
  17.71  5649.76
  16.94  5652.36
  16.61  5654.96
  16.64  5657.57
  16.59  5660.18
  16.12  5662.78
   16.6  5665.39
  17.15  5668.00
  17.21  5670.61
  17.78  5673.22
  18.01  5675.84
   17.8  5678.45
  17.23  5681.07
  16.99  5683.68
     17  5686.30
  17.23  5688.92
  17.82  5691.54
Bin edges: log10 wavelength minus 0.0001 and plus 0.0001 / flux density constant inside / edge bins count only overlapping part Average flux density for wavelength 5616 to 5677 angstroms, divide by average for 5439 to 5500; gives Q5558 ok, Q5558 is 0.98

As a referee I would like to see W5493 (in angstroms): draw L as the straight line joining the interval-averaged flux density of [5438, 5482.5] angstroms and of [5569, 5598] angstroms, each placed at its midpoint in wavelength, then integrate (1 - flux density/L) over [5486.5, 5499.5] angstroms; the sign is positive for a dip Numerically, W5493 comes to 0.1 angstroms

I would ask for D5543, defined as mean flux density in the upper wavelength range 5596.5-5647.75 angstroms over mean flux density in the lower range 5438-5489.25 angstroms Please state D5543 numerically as 1.0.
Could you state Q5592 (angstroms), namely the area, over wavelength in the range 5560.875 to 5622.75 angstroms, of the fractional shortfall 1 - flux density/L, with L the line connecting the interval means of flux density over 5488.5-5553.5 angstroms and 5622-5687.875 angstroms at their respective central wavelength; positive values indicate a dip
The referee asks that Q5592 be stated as 1.26 angstroms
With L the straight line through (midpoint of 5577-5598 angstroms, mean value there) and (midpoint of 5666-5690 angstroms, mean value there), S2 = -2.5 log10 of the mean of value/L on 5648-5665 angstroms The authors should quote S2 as 0.03 mag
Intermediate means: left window 16.8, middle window 16.8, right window 17.4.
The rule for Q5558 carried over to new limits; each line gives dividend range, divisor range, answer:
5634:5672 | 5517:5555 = 0.94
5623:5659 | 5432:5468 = 0.97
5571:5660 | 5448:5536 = 0.98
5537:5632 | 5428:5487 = 0.99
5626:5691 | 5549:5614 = 1.00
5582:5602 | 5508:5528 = 0.94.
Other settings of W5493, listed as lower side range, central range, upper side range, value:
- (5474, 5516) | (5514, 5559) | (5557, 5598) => -2.05 angstroms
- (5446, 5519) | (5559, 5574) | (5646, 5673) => -0.23 angstroms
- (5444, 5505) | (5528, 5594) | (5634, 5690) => -1.16 angstroms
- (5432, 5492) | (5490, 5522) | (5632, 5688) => 0.14 angstroms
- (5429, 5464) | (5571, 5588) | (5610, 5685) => 0.34 angstroms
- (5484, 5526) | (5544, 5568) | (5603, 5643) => -0.53 angstroms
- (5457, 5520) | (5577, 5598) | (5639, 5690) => 0.62 angstroms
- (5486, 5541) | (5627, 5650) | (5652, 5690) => -0.38 angstroms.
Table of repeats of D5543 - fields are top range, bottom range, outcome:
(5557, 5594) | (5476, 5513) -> 0.99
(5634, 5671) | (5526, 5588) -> 0.97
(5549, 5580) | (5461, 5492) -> 1.01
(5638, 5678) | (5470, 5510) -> 1.00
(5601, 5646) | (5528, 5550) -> 0.95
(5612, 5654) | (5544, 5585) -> 0.99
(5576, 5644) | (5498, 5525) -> 0.98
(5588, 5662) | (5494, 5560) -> 0.97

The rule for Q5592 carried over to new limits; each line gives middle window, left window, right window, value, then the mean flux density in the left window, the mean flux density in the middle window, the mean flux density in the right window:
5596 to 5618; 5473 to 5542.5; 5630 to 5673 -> 0.1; 17.5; 17.1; 17.1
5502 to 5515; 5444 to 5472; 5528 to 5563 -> 0.5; 17.6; 17.2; 18.1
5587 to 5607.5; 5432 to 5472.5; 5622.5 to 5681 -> 0.7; 17.7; 16.8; 17.2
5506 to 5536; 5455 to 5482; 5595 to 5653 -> -0.5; 17.4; 17.7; 17.3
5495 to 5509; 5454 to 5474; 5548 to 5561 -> 0.4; 17.5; 17.2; 18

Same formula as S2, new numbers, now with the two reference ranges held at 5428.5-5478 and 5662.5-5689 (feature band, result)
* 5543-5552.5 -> -0.07 mag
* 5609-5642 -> 0.00 mag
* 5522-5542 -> -0.02 mag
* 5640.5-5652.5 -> -0.02 mag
